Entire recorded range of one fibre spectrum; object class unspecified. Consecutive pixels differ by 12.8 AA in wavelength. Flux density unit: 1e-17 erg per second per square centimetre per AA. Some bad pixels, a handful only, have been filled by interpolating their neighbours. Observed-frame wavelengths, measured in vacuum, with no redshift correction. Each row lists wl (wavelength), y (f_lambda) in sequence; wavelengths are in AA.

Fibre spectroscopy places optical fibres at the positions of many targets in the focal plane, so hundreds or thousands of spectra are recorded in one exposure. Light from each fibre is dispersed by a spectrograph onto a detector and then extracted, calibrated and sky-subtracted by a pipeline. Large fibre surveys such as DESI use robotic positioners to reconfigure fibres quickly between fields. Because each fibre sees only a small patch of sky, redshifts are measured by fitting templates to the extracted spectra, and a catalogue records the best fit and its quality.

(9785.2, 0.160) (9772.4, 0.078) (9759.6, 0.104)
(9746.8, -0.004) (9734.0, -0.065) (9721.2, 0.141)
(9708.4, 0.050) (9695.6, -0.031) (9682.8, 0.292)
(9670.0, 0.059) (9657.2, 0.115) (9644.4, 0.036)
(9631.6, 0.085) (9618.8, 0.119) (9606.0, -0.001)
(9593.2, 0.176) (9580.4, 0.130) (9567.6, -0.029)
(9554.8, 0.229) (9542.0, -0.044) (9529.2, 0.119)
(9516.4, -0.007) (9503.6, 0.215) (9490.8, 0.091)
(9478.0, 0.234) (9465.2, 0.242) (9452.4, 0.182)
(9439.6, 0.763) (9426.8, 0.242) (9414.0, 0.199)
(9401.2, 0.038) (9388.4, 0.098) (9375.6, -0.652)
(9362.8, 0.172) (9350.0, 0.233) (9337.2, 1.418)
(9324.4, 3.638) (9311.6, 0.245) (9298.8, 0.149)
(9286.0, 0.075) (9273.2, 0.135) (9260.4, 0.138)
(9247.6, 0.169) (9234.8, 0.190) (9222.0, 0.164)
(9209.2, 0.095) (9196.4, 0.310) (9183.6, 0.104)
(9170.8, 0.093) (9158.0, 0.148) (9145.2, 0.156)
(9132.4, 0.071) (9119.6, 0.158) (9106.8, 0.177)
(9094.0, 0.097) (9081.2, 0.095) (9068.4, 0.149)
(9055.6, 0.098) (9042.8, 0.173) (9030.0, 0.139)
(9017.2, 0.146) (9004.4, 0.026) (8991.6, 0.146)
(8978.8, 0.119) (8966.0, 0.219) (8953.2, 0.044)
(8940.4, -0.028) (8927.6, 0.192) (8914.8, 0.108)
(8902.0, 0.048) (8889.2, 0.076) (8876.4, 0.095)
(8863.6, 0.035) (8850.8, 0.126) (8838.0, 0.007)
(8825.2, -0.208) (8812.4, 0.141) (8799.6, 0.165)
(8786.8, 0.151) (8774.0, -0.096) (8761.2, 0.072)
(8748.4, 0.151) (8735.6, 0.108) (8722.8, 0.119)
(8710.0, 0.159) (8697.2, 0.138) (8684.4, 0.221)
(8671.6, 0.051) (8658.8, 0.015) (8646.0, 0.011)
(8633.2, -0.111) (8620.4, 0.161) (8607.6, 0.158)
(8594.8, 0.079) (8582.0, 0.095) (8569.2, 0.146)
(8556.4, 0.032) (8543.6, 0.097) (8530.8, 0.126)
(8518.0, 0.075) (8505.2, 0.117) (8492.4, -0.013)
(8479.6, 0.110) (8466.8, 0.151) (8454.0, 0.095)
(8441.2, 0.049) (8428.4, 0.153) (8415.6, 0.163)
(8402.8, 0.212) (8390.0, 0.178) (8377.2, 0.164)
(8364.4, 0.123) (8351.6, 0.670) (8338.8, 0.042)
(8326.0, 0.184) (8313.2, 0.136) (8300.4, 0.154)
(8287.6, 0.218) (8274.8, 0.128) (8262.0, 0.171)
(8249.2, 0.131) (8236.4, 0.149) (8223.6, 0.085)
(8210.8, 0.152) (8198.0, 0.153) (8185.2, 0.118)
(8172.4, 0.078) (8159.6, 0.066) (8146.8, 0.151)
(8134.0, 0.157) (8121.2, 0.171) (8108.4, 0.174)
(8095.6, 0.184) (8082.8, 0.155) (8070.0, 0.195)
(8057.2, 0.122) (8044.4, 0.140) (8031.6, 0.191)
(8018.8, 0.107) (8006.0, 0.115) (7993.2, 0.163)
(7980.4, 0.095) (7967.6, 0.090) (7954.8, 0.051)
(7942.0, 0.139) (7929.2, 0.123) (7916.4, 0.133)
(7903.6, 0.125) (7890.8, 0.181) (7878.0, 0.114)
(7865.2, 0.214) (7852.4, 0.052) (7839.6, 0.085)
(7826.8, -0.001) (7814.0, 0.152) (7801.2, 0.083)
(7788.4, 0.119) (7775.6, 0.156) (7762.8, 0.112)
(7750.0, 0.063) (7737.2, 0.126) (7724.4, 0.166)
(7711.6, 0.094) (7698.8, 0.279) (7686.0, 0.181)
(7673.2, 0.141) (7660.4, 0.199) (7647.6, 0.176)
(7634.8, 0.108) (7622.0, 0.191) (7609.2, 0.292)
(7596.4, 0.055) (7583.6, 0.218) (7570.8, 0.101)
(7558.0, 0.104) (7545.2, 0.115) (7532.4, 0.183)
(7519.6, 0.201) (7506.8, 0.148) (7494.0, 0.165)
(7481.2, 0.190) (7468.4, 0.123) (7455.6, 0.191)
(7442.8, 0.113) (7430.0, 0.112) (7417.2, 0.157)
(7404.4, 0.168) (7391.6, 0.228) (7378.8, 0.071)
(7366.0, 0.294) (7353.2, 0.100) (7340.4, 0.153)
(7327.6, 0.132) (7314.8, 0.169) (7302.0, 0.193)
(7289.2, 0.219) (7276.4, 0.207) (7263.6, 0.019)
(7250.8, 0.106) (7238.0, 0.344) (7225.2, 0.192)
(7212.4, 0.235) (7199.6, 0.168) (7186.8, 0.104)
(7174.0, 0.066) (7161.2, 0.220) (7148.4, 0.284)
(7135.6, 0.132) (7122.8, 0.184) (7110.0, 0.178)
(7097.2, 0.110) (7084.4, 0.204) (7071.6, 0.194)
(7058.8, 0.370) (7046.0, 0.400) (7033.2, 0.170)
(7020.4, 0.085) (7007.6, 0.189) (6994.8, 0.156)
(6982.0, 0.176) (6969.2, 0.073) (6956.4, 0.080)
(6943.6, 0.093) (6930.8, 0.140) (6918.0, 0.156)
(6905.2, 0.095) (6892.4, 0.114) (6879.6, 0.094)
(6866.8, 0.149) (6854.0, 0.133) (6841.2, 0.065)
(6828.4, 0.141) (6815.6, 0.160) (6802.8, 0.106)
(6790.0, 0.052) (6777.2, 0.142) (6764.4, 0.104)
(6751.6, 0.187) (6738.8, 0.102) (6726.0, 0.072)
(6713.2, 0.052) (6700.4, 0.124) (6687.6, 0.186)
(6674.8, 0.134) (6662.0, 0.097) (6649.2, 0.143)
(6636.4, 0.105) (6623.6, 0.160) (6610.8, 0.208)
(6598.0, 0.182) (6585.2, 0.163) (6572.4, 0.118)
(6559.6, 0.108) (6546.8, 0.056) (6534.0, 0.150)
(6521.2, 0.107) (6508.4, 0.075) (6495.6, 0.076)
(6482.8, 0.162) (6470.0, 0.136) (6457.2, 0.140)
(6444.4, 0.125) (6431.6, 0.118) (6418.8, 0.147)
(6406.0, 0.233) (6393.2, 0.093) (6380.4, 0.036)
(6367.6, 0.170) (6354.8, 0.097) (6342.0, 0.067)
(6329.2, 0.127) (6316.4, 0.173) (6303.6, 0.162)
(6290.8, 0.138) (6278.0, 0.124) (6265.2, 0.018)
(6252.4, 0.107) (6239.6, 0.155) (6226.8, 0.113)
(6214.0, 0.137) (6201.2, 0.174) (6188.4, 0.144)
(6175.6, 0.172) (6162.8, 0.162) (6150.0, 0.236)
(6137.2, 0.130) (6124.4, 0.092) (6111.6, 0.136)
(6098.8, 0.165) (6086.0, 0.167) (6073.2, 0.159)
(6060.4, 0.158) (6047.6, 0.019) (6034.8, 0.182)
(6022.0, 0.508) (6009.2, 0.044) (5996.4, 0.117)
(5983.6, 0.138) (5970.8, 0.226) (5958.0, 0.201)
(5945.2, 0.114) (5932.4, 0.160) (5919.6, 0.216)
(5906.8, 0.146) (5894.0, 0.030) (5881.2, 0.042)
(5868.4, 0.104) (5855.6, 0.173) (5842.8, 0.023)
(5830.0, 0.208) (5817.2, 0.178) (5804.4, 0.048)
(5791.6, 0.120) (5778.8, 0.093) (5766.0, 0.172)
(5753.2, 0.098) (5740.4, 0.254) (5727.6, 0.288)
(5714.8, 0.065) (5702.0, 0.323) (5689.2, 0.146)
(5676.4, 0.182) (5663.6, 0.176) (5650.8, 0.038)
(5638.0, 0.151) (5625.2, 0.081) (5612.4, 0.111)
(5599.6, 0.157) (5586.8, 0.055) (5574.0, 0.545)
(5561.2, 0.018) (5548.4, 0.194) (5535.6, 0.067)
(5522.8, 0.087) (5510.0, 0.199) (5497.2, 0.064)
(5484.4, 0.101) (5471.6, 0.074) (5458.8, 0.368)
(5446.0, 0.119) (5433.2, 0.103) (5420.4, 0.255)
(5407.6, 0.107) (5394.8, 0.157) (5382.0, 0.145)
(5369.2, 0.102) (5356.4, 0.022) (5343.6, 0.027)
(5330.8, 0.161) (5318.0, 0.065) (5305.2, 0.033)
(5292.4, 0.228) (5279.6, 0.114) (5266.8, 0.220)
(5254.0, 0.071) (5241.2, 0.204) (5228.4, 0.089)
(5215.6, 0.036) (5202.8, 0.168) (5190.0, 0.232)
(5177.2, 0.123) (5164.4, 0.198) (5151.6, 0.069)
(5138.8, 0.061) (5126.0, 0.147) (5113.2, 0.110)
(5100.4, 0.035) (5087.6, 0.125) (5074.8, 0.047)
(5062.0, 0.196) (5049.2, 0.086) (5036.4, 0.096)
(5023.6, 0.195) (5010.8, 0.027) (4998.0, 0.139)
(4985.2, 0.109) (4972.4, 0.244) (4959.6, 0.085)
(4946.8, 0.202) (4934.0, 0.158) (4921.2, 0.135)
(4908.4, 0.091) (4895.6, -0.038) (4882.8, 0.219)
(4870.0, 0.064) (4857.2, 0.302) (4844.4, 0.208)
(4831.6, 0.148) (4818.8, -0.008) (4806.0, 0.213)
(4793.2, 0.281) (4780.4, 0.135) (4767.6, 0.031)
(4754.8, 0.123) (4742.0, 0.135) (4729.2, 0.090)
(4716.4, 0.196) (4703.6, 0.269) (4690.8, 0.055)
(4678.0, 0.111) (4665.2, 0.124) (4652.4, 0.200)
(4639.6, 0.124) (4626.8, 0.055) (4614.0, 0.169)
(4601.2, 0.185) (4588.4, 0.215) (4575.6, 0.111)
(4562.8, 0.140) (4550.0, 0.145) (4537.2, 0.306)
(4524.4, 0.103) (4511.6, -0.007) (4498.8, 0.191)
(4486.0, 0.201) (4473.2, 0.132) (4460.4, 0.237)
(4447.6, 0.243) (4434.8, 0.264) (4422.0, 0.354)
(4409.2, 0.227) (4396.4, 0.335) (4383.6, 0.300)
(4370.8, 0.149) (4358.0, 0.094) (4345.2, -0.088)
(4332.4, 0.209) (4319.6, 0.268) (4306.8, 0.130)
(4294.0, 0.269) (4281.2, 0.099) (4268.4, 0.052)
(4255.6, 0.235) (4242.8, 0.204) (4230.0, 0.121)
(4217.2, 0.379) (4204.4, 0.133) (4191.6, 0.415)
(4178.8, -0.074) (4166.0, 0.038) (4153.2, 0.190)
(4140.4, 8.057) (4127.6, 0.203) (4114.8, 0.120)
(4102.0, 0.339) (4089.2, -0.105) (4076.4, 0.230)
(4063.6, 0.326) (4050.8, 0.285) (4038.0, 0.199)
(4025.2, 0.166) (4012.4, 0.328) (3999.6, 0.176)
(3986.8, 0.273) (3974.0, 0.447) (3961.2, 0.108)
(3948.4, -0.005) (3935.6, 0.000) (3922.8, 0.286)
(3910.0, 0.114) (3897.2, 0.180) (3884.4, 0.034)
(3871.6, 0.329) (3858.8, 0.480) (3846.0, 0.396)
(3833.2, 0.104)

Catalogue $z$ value 0.89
